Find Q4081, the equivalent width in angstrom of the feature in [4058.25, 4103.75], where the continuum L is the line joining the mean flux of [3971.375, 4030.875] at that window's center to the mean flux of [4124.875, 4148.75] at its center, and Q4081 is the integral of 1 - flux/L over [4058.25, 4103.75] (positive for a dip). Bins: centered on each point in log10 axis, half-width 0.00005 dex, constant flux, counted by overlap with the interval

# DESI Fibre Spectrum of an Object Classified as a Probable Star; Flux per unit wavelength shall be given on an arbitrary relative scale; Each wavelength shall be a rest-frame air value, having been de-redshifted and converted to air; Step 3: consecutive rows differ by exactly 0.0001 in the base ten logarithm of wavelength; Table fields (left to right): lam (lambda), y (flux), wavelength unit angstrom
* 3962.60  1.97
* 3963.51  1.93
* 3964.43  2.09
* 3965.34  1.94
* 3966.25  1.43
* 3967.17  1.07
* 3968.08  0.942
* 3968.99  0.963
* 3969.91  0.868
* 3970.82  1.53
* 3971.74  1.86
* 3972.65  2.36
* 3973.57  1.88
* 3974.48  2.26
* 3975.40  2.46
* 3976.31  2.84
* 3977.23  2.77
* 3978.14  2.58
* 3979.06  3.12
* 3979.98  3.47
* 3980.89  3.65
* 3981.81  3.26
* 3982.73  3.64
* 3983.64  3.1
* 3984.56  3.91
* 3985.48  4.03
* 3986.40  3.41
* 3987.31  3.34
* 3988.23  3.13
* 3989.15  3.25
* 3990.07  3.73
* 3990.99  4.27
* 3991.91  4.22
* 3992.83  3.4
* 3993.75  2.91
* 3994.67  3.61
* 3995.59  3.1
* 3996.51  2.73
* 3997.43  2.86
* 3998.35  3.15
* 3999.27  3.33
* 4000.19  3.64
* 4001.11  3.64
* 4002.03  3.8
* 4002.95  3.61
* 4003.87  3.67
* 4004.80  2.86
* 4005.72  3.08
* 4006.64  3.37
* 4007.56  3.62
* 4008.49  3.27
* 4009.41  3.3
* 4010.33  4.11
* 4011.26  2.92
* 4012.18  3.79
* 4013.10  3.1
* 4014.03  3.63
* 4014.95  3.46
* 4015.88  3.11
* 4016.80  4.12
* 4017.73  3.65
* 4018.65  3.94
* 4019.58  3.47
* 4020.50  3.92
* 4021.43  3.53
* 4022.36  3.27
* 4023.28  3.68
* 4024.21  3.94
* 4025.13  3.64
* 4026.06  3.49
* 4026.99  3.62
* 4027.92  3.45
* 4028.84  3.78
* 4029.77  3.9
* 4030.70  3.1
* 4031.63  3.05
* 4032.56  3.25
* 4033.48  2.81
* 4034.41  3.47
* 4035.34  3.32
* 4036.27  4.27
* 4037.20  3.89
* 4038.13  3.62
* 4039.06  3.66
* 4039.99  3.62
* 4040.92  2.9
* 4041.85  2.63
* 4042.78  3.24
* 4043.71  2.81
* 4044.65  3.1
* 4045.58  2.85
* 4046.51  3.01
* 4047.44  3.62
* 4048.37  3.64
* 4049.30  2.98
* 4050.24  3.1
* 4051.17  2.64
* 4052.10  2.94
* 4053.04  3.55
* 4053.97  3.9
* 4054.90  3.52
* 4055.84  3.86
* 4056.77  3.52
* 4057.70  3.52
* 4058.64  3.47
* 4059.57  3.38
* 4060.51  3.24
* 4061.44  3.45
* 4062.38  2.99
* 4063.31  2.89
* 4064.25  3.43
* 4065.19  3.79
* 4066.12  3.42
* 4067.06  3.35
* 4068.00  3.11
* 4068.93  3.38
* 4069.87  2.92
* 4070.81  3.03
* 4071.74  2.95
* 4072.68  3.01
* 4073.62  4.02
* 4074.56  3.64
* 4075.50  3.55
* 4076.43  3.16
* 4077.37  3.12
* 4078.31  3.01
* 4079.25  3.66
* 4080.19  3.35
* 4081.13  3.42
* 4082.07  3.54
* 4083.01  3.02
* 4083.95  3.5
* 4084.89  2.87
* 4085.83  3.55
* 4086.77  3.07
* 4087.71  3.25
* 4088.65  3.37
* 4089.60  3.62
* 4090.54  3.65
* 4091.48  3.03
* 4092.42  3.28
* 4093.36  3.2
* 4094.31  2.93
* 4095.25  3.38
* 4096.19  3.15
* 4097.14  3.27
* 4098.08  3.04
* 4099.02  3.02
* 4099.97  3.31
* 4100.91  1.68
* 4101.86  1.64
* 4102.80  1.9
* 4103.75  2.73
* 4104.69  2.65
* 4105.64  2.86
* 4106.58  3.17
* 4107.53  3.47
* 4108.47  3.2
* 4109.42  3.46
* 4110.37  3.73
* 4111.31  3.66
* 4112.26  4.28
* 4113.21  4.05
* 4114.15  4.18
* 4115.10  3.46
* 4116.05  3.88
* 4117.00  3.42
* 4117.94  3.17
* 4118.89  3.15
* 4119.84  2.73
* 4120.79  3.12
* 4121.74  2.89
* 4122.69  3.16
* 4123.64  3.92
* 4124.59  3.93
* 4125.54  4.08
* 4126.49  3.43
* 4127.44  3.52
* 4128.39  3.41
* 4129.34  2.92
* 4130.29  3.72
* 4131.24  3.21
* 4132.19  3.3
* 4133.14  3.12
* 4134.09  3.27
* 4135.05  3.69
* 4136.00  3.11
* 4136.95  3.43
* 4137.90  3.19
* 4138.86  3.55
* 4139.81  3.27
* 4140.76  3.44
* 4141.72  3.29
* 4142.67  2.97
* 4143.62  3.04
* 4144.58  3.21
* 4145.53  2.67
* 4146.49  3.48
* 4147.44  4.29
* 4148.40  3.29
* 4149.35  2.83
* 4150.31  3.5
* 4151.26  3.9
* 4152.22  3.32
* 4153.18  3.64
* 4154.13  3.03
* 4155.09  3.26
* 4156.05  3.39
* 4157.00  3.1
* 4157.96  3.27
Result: 2.4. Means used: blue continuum 3.36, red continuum 3.36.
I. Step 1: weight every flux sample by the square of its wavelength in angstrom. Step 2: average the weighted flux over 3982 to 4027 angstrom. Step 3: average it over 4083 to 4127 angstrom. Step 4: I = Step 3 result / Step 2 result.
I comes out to 1.0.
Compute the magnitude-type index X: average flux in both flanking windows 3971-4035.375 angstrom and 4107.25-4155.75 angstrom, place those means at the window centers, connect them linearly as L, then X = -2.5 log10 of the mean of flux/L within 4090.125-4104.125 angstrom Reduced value 0.18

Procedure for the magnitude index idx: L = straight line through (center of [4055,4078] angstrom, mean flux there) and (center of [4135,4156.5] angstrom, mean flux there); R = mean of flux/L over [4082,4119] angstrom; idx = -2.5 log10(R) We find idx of 0.04 mag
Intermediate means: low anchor 3.34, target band 3.22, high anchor 3.33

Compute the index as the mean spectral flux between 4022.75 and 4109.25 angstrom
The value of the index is 3.26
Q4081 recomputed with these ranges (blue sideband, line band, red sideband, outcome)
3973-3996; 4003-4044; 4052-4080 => -2.01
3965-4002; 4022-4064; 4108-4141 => -3.51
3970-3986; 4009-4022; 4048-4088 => -2.33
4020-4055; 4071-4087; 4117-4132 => 0.26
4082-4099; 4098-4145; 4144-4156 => 0.67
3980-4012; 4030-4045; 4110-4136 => 0.65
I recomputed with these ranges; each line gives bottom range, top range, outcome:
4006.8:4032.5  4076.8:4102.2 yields 0.92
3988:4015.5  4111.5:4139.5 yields 1.07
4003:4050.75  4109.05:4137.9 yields 1.06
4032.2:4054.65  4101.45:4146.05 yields 1.04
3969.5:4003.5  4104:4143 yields 1.17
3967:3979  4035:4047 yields 1.76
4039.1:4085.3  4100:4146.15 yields 1.02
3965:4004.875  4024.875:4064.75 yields 1.19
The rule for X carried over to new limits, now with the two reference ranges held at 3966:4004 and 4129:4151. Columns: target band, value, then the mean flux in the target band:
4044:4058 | -0.07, 3.31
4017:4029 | -0.21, 3.65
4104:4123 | -0.05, 3.38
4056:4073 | -0.06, 3.28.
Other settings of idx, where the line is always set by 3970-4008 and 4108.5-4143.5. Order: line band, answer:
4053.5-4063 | -0.06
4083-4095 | 0.03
